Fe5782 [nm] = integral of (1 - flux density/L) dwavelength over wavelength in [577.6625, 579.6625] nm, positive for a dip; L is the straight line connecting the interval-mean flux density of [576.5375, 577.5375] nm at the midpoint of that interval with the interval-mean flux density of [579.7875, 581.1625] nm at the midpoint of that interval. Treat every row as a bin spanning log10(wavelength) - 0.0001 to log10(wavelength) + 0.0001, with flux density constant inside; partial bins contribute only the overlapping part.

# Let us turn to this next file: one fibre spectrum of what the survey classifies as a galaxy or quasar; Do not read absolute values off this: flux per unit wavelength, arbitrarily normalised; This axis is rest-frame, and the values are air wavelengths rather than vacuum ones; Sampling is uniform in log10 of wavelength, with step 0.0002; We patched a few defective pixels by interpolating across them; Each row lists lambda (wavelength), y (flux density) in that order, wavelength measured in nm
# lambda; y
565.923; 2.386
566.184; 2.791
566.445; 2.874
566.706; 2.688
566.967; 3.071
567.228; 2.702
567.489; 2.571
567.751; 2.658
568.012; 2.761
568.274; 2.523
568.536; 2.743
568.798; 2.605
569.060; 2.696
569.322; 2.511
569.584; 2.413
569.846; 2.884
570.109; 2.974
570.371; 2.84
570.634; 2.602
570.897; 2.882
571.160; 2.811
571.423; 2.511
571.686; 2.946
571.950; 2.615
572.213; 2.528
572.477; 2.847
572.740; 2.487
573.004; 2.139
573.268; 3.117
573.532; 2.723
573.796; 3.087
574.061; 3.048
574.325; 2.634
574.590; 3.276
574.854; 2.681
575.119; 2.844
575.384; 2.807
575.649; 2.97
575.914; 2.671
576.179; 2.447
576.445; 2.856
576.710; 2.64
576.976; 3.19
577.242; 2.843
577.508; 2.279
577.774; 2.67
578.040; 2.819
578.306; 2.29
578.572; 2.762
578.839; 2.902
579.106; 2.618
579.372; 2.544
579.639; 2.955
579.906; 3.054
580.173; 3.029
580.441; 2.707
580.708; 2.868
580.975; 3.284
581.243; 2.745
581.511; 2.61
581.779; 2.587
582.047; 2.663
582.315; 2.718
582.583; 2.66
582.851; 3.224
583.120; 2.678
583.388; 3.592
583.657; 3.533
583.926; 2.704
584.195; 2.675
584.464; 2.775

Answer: 0.14 nm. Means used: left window 2.79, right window 2.98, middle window 2.68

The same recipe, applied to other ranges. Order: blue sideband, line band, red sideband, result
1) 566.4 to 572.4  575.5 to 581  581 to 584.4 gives 0.10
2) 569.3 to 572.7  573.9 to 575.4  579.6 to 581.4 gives -0.05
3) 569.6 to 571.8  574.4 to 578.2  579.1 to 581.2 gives 0.09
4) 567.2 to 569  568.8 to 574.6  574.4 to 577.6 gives -0.05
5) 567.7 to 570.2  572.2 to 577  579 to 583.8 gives -0.02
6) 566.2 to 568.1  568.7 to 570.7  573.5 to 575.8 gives 0.08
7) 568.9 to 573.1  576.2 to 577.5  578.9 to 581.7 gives 0.00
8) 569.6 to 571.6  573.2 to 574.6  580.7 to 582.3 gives -0.09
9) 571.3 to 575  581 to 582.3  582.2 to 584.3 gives 0.10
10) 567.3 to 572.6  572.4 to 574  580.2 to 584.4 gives 0.00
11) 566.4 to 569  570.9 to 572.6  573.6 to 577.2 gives 0.04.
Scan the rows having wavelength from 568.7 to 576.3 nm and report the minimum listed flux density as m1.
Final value 2.139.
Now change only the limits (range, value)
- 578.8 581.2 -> 2.544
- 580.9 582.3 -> 2.587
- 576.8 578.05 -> 2.279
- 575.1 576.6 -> 2.447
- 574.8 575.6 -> 2.681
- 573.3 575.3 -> 2.634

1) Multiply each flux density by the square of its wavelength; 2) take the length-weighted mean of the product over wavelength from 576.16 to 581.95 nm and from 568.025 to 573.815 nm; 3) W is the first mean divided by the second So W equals 1.05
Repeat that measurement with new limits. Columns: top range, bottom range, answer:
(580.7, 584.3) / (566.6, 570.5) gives 1.12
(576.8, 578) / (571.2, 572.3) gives 1.05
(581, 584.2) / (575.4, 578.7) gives 1.09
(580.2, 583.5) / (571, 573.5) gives 1.11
